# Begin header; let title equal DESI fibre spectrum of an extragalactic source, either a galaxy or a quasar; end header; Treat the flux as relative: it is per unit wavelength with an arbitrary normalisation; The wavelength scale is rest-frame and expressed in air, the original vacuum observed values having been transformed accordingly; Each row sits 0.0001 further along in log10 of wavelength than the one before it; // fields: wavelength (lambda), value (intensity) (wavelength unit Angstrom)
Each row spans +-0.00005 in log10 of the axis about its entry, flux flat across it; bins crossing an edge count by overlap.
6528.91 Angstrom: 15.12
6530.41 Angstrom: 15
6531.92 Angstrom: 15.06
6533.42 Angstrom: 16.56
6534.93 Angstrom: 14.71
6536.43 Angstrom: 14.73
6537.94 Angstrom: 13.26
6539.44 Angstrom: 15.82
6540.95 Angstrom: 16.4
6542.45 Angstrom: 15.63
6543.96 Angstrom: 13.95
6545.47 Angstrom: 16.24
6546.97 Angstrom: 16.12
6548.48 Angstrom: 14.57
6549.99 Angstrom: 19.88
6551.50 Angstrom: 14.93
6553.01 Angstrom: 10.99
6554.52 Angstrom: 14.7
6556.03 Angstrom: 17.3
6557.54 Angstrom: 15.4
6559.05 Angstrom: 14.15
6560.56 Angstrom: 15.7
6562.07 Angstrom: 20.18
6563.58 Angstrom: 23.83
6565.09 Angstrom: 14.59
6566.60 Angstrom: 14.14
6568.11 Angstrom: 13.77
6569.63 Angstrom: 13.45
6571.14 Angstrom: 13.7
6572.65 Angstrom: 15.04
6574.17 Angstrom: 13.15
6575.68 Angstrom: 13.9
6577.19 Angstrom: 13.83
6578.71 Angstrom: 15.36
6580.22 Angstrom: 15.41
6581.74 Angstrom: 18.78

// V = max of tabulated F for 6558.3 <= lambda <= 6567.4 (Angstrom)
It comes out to 23.83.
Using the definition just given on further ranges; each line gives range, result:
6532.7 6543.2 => 16.56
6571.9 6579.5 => 15.36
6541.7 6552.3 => 19.88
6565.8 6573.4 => 15.04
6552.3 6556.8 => 17.3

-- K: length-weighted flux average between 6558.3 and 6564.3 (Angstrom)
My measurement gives 18.4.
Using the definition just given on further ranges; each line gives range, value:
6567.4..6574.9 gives 13.8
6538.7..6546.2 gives 15.6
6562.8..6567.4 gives 17.5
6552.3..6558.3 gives 14.6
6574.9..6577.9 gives 13.9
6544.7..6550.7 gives 16.7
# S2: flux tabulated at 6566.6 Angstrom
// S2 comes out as 14.14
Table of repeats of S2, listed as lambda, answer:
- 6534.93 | 14.71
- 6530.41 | 15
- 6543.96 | 13.95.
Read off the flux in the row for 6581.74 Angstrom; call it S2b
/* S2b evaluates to 18.78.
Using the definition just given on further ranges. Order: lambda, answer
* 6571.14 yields 13.7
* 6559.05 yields 14.15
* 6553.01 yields 10.99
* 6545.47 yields 16.24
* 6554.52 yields 14.7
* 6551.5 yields 14.93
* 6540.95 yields 16.4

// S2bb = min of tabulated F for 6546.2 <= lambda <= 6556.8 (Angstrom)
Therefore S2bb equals 10.99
